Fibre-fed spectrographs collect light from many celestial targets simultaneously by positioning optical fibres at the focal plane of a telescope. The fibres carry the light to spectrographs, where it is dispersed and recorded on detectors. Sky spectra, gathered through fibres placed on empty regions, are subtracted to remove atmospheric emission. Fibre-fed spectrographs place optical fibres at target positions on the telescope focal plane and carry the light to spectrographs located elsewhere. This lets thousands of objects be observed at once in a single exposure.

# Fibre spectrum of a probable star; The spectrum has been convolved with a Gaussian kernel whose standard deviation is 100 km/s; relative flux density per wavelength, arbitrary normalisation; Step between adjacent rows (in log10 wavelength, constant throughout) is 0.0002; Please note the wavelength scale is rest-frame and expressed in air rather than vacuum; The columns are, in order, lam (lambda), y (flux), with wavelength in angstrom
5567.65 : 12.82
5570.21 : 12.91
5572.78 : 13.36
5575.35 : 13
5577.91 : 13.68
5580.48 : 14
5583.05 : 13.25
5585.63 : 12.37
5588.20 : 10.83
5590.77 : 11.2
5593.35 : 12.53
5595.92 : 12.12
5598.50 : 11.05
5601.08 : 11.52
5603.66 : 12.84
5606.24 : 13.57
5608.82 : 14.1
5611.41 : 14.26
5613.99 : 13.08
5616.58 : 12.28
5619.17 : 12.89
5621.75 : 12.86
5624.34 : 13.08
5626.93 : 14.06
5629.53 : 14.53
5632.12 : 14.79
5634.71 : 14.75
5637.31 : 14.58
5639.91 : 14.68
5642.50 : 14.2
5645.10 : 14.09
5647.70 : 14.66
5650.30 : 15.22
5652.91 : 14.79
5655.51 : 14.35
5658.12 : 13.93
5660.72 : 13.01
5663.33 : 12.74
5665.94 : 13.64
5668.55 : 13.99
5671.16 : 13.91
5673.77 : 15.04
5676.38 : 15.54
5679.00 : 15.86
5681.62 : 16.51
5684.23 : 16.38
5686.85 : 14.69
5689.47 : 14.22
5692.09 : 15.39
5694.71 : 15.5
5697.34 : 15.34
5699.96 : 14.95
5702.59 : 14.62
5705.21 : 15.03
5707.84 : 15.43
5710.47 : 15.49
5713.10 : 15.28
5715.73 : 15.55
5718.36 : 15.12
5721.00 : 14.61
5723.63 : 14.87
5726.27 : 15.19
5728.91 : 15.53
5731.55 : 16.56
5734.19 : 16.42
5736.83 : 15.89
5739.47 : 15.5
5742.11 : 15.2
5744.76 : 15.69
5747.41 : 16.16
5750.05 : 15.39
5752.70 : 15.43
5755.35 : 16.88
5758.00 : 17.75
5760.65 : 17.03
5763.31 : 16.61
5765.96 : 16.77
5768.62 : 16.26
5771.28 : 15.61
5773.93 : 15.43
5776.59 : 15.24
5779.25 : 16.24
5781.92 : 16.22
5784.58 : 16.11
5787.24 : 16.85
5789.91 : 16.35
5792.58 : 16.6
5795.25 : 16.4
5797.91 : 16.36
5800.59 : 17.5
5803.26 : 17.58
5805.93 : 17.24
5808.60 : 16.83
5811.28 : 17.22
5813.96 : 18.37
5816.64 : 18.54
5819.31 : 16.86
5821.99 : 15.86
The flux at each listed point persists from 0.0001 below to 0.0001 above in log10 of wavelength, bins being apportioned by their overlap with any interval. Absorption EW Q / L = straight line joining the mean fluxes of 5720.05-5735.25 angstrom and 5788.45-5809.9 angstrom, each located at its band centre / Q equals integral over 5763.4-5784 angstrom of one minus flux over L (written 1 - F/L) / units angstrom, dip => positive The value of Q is 0.5 angstrom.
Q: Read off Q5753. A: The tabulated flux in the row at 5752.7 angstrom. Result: 15.43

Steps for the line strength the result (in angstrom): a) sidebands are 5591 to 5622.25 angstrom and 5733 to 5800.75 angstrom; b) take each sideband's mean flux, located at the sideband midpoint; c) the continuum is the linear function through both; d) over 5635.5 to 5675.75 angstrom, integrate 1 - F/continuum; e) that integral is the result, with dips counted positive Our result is -1.3 angstrom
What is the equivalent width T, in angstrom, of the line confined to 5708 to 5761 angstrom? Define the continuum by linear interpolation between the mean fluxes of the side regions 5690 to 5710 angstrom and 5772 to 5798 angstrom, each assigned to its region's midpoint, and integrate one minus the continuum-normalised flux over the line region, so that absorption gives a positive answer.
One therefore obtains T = -0.6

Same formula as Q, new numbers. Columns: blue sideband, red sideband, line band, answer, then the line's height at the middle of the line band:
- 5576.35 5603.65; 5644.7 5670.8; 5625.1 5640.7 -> -1.3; 13.4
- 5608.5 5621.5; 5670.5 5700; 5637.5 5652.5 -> -0.5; 14.1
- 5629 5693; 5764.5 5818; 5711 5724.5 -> 0.4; 15.5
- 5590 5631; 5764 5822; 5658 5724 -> -1.5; 14.6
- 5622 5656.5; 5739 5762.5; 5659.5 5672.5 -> 1.2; 14.8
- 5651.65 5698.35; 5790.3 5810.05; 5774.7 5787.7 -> 0.4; 16.6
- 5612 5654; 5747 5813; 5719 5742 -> 0.2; 15.7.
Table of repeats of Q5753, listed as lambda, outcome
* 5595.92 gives 12.12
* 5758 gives 17.75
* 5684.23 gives 16.38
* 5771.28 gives 15.61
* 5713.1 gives 15.28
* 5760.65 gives 17.03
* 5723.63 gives 14.87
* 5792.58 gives 16.6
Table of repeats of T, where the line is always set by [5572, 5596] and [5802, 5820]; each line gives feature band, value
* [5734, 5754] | 0.5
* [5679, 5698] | -0.7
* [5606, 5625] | 0.1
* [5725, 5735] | -0.1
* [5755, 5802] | 1.1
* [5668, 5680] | -0.3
